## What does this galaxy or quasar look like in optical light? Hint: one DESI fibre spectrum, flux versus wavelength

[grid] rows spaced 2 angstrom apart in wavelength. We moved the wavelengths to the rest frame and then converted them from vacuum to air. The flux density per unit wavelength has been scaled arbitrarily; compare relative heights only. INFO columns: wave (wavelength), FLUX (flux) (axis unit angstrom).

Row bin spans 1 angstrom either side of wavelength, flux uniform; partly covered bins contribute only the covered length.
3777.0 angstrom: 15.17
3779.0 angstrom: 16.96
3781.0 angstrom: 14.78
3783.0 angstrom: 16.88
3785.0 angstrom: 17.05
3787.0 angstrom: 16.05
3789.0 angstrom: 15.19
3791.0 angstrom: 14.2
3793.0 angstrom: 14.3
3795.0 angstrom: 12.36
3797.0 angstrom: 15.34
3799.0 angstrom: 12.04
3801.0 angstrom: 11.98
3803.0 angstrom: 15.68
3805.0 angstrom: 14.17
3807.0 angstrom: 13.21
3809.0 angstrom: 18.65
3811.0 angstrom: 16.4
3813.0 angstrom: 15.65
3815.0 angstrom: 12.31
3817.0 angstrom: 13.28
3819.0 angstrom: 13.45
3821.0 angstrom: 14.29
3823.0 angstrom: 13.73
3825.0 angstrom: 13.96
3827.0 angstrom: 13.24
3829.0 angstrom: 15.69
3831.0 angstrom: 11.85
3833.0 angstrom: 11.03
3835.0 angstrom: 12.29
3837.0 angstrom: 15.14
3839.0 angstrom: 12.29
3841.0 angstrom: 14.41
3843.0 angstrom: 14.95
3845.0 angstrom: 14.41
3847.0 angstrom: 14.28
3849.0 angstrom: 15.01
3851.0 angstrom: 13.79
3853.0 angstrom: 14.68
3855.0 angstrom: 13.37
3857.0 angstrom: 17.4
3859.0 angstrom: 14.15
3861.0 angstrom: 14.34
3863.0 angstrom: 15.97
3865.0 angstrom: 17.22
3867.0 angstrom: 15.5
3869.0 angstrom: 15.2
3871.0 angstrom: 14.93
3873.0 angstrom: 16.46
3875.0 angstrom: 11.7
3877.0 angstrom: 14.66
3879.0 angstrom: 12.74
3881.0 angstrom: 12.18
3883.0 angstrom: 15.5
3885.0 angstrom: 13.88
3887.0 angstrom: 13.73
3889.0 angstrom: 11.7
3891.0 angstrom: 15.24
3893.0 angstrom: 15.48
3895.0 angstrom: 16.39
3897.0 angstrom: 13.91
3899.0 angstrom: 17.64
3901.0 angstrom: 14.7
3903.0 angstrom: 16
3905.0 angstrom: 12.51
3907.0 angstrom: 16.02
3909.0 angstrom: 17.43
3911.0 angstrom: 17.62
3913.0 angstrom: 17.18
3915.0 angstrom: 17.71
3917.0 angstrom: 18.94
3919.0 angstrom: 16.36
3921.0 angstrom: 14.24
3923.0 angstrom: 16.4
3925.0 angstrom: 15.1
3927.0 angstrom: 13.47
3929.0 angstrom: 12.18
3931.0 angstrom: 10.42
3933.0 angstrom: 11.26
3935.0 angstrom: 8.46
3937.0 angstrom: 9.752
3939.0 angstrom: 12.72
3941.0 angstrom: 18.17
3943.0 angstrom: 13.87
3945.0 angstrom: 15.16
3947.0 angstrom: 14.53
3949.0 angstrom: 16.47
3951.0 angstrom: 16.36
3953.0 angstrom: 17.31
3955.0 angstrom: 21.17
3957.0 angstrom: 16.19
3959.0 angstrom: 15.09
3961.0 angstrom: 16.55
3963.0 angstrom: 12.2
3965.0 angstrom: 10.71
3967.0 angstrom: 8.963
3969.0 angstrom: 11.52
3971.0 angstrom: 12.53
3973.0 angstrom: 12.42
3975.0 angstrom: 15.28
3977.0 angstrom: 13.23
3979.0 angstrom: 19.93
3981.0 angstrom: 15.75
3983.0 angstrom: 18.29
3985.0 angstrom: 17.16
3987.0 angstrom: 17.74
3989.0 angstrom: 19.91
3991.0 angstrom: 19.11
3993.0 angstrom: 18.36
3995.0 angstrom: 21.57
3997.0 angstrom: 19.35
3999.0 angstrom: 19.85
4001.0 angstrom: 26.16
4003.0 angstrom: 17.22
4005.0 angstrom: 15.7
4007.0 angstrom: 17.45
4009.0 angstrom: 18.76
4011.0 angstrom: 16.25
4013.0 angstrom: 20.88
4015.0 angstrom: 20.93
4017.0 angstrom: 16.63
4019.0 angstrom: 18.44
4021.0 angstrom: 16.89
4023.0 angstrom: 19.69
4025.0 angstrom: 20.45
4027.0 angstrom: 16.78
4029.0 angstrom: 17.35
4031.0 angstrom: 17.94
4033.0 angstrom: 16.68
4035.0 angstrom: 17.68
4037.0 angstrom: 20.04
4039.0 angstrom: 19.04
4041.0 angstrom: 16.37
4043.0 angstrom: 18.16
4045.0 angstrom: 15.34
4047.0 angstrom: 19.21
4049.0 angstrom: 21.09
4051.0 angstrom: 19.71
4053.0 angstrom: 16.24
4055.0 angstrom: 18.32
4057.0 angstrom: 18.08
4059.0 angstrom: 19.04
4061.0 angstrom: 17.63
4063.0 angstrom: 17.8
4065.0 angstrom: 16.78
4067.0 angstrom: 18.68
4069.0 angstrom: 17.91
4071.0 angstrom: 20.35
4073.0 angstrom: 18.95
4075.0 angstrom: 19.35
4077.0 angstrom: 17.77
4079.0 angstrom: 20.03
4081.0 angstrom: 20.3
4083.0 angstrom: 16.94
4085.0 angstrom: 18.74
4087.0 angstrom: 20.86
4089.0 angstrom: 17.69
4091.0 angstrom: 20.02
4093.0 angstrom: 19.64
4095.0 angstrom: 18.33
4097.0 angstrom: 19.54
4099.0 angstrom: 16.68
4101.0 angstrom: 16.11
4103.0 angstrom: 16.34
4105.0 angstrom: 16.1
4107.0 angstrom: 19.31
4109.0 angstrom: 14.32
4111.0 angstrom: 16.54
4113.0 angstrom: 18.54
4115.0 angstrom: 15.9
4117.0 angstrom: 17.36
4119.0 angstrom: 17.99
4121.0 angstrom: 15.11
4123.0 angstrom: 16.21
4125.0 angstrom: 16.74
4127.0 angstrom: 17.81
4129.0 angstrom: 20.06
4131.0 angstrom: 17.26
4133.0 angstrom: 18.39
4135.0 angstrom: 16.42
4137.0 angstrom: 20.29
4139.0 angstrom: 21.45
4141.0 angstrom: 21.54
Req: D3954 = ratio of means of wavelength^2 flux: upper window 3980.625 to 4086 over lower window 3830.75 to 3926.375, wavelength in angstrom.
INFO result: 1.34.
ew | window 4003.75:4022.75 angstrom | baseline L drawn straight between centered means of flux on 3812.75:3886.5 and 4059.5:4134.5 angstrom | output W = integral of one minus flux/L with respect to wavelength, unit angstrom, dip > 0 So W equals -1.6 angstrom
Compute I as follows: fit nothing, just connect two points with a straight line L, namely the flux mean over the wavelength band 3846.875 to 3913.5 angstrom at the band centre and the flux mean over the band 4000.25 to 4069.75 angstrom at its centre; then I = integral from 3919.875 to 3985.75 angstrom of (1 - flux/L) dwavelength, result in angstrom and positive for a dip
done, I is 8.80 angstrom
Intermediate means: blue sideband 14.9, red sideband 18.3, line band 14.3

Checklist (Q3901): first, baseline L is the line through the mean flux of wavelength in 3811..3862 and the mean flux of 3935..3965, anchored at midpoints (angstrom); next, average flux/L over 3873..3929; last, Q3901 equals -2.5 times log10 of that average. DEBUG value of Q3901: -0.04 mag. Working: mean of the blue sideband 14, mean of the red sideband 15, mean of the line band 15.1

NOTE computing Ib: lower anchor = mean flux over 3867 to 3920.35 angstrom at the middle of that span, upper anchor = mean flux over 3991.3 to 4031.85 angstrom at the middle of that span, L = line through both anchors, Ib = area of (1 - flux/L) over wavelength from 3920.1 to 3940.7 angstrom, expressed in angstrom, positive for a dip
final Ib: 4.7 angstrom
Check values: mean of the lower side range 15.2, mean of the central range 12.6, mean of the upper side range 18.8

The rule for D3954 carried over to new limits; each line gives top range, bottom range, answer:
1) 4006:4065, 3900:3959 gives 1.27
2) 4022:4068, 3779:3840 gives 1.44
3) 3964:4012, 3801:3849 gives 1.30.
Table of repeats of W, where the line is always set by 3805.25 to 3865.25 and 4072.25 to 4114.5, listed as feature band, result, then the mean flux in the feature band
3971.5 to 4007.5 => -2.9 angstrom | 18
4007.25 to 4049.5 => -2.6 angstrom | 18.3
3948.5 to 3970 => 1.9 angstrom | 14.7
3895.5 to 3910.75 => -0.3 angstrom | 15.6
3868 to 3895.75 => 1.4 angstrom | 14.3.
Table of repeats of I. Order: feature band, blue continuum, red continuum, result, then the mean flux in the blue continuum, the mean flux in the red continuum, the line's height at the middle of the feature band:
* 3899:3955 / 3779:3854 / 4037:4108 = 3.7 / 14.3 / 18.4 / 16.1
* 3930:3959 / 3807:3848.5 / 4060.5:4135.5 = 2.4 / 14.1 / 17.9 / 15.7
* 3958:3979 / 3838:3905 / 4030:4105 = 4.2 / 14.6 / 18.3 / 16.5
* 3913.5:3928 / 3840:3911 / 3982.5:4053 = -0.1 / 14.8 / 18.6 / 16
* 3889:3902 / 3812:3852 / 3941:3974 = -1.0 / 13.8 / 14.6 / 14.2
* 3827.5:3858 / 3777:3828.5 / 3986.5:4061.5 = 2.6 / 14.6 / 18.6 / 15.3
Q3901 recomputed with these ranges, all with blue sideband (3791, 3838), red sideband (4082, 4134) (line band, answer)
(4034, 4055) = -0.09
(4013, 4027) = -0.14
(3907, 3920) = -0.15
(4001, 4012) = -0.10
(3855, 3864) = -0.05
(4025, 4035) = -0.06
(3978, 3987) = -0.11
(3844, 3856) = 0.01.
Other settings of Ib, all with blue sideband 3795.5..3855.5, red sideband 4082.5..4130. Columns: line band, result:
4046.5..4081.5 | -3.3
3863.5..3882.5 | 0.1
